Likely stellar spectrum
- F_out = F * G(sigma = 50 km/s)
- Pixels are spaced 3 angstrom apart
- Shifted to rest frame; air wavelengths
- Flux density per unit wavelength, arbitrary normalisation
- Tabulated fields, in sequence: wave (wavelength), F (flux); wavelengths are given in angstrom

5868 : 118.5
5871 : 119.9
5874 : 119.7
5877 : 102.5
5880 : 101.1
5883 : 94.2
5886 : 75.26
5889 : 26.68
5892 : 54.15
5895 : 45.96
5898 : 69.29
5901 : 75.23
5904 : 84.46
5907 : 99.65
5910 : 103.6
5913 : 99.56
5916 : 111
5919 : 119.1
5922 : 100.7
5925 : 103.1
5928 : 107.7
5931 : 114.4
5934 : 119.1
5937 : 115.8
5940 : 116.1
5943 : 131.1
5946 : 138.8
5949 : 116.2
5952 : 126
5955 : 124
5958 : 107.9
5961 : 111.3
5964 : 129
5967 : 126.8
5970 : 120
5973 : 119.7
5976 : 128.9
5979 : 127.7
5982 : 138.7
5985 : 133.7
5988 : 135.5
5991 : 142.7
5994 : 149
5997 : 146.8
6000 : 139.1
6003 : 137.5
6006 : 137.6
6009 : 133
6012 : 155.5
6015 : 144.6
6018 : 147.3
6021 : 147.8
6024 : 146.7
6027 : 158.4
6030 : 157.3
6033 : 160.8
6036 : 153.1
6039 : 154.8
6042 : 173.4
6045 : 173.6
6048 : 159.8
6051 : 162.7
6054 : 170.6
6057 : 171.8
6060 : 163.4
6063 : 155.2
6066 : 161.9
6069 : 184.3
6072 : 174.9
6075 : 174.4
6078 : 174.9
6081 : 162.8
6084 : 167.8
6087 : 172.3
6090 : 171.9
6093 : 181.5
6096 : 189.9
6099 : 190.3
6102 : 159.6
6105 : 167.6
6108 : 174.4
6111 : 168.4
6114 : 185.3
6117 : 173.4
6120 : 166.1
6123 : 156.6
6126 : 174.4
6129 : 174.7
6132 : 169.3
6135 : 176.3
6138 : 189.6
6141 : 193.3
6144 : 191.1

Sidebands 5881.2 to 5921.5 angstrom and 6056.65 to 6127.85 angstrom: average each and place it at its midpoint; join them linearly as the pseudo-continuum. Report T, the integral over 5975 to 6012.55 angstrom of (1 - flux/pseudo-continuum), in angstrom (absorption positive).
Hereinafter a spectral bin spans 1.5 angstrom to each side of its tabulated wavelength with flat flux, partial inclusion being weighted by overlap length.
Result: -3.95 angstrom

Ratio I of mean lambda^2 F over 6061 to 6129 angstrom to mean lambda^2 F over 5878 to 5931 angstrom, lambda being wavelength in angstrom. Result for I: 2.10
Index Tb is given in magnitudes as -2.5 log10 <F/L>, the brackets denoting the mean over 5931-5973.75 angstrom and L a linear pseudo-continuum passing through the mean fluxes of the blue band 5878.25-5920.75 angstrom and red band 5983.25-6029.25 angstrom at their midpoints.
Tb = -0.08 mag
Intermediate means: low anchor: 83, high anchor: 144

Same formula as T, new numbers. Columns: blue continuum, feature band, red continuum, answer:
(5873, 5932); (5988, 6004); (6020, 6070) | -0.6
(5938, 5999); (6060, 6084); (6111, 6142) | -1.5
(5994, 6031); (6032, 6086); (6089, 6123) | -2.2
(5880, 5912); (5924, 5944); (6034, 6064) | -3.8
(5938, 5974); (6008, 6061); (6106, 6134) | -4.3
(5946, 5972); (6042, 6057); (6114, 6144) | -1.7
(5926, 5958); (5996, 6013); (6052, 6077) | 0.5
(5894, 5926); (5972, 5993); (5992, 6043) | -0.4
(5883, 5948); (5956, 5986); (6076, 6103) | -0.8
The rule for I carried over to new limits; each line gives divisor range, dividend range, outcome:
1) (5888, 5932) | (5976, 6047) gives 1.73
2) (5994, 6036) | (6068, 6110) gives 1.21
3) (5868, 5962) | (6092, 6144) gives 1.86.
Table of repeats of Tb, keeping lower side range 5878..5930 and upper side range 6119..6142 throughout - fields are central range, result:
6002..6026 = -0.115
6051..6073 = -0.138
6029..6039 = -0.143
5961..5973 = -0.106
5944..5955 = -0.209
